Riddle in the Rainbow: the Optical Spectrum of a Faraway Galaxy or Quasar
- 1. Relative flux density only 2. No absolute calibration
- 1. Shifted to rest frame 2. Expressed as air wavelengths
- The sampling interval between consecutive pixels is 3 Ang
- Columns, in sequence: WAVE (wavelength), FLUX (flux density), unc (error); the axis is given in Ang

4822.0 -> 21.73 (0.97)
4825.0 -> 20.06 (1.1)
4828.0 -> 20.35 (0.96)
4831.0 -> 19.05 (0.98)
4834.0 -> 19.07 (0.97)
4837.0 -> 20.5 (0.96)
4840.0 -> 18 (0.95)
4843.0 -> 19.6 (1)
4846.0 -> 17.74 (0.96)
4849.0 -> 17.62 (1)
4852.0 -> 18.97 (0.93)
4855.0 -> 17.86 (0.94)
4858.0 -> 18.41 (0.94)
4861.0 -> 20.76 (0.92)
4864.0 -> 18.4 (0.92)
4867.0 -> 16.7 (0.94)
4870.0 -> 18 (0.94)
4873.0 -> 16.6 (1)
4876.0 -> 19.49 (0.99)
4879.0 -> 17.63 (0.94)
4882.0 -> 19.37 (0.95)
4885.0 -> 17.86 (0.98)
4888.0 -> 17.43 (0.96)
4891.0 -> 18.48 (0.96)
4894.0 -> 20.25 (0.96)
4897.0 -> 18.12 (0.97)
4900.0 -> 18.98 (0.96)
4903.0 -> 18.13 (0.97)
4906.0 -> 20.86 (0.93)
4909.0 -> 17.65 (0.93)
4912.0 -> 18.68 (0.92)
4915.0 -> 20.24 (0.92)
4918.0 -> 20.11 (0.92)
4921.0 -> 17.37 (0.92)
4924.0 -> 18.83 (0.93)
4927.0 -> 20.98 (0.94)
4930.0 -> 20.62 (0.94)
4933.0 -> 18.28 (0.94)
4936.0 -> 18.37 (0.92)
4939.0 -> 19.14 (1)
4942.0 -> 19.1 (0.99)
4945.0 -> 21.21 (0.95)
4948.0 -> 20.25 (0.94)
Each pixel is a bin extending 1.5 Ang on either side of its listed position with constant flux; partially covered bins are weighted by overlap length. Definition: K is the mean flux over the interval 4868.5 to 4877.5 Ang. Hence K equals 18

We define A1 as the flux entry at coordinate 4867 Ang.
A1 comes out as 16.7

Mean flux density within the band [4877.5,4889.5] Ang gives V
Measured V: 18.1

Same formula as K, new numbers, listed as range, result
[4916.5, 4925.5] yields 18.8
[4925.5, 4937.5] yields 19.6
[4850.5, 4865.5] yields 18.9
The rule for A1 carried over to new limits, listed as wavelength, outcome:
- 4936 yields 18.37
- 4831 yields 19.05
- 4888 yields 17.43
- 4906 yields 20.86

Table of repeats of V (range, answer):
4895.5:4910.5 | 18.7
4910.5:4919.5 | 19.7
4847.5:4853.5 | 18.3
